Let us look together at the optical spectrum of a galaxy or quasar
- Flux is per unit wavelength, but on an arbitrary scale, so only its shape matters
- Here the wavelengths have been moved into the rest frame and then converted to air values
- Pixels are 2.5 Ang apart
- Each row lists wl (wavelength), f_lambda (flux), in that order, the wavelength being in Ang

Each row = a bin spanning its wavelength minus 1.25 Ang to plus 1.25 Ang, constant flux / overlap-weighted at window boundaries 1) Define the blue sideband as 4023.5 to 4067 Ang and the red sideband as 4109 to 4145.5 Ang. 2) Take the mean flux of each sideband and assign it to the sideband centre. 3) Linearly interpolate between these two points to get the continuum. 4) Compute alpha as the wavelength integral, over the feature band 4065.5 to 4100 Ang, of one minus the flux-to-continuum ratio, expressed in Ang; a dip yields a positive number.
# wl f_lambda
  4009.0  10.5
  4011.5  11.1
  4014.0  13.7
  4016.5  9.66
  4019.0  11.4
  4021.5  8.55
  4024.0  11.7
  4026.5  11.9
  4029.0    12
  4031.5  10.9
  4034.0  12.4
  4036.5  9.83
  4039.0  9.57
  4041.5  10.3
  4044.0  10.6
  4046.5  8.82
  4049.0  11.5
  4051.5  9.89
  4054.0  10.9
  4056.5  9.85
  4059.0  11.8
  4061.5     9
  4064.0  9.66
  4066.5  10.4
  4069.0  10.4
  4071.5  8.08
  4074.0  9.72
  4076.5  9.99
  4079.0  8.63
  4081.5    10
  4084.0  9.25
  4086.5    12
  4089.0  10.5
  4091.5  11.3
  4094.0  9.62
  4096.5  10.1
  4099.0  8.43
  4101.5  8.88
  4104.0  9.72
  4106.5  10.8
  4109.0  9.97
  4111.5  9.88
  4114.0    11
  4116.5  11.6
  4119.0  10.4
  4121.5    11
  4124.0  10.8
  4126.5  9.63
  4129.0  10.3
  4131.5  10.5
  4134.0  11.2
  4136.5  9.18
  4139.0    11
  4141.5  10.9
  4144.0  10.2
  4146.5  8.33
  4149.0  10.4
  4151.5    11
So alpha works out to 2.2 Ang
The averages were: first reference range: 10.6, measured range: 9.89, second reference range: 10.5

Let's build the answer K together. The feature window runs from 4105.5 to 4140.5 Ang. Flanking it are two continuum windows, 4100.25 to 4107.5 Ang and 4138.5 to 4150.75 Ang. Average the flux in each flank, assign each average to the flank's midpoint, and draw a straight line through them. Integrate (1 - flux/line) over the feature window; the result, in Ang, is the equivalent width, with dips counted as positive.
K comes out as -2.0 Ang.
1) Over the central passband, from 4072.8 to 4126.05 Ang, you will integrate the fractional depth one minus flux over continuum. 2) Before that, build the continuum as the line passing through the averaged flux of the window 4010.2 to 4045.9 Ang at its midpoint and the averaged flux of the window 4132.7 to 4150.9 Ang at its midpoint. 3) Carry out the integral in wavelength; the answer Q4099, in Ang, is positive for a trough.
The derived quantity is 1.6 Ang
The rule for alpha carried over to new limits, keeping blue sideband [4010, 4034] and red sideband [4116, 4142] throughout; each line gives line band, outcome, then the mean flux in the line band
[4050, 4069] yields 1.3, 10.2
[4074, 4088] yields 1.2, 9.96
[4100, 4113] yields 1.0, 9.84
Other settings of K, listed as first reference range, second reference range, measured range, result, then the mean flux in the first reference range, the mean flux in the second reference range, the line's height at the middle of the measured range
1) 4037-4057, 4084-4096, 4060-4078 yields 1.37 Ang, 10.2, 10.6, 10.4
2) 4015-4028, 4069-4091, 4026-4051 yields -0.58 Ang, 10.7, 9.86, 10.5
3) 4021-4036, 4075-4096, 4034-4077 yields 2.69 Ang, 11.3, 10.2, 10.8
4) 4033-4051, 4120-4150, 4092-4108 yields 1.00 Ang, 10.4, 10.3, 10.3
